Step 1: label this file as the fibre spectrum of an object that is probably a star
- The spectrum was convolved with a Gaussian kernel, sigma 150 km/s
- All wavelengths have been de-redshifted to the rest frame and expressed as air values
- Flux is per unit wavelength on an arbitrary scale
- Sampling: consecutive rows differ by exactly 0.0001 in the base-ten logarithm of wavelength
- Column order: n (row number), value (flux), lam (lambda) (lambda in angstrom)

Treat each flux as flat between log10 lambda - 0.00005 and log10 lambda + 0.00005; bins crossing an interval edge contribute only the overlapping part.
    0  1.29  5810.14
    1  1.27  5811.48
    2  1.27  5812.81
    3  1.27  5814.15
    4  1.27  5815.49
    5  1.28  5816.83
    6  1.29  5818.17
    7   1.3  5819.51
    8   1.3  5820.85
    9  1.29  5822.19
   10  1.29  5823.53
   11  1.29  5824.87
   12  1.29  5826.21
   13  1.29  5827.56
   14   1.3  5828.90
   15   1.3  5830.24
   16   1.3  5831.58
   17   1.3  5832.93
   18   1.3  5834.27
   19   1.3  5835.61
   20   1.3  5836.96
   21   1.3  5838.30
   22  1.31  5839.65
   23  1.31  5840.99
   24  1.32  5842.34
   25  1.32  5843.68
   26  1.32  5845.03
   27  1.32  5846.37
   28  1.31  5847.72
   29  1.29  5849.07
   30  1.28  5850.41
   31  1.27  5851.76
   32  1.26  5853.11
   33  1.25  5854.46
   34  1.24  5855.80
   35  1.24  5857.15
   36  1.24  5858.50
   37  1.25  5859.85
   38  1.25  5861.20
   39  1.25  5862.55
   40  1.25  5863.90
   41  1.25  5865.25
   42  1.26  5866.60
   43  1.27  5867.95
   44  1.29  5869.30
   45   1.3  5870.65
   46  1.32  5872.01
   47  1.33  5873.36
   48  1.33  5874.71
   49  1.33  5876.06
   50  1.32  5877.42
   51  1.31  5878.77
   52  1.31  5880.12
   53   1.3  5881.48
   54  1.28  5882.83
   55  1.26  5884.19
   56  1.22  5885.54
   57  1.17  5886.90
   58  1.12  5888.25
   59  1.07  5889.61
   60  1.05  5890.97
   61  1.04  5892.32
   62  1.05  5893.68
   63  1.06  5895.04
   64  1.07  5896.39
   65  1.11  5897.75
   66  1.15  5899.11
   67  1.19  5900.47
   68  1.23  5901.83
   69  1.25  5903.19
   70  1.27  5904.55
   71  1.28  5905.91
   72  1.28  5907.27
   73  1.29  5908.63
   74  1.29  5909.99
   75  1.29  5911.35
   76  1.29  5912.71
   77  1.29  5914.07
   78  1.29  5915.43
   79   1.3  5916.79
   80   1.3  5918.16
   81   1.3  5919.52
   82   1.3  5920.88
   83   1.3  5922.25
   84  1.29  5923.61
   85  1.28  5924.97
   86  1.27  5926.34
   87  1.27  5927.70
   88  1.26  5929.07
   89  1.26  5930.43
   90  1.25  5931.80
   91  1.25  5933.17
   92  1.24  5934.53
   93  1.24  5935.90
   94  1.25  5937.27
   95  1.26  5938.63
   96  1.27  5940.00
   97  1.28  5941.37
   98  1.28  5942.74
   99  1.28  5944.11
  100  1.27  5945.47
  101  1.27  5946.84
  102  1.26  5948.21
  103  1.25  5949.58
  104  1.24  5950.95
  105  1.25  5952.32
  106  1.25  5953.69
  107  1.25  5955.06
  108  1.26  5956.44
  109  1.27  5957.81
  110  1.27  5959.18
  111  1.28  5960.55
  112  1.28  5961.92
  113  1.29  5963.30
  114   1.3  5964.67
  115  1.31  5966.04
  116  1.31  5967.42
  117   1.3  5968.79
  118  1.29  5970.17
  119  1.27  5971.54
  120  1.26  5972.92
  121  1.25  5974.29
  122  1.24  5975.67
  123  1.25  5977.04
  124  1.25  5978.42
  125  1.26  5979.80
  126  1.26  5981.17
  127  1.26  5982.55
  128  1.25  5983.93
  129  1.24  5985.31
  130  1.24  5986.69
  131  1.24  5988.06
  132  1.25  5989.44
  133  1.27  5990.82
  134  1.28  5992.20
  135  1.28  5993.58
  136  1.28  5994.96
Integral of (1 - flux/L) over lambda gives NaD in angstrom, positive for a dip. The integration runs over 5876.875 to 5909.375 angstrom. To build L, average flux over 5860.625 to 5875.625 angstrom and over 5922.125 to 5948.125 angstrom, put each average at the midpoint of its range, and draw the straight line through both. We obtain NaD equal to 2.1 angstrom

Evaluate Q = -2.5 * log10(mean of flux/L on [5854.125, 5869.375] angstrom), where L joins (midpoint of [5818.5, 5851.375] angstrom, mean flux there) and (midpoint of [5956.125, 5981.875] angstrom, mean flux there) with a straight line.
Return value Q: 0.04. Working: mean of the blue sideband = 1.3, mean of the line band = 1.25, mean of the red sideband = 1.27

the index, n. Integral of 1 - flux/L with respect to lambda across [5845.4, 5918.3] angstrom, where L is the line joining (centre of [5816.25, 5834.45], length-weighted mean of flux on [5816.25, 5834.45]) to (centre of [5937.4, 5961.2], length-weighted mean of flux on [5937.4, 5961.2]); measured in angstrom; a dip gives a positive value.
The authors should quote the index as 2.2 angstrom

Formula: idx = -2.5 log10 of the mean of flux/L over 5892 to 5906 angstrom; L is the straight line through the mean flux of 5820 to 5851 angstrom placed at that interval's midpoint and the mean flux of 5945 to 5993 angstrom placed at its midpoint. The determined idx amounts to 0.118 mag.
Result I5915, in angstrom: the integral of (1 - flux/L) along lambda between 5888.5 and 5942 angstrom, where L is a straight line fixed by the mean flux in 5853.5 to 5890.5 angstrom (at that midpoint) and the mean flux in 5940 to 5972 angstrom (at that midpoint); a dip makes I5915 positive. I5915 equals 1.5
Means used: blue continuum 1.26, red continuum 1.27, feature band 1.23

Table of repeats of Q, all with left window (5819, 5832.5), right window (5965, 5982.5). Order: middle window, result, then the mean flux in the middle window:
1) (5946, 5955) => 0.018 mag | 1.25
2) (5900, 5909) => 0.023 mag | 1.26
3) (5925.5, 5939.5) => 0.019 mag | 1.26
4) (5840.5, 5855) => -0.003 mag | 1.3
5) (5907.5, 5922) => -0.011 mag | 1.29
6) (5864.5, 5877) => -0.009 mag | 1.3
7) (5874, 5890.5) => 0.031 mag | 1.25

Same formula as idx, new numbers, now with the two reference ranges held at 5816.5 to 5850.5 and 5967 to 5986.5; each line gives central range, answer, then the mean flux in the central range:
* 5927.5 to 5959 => 0.01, 1.26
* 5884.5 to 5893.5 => 0.16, 1.11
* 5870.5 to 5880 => -0.03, 1.32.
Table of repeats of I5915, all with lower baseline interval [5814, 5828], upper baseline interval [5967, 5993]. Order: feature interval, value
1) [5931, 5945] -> 0.1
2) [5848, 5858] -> 0.1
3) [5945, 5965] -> 0.0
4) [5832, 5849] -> -0.3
